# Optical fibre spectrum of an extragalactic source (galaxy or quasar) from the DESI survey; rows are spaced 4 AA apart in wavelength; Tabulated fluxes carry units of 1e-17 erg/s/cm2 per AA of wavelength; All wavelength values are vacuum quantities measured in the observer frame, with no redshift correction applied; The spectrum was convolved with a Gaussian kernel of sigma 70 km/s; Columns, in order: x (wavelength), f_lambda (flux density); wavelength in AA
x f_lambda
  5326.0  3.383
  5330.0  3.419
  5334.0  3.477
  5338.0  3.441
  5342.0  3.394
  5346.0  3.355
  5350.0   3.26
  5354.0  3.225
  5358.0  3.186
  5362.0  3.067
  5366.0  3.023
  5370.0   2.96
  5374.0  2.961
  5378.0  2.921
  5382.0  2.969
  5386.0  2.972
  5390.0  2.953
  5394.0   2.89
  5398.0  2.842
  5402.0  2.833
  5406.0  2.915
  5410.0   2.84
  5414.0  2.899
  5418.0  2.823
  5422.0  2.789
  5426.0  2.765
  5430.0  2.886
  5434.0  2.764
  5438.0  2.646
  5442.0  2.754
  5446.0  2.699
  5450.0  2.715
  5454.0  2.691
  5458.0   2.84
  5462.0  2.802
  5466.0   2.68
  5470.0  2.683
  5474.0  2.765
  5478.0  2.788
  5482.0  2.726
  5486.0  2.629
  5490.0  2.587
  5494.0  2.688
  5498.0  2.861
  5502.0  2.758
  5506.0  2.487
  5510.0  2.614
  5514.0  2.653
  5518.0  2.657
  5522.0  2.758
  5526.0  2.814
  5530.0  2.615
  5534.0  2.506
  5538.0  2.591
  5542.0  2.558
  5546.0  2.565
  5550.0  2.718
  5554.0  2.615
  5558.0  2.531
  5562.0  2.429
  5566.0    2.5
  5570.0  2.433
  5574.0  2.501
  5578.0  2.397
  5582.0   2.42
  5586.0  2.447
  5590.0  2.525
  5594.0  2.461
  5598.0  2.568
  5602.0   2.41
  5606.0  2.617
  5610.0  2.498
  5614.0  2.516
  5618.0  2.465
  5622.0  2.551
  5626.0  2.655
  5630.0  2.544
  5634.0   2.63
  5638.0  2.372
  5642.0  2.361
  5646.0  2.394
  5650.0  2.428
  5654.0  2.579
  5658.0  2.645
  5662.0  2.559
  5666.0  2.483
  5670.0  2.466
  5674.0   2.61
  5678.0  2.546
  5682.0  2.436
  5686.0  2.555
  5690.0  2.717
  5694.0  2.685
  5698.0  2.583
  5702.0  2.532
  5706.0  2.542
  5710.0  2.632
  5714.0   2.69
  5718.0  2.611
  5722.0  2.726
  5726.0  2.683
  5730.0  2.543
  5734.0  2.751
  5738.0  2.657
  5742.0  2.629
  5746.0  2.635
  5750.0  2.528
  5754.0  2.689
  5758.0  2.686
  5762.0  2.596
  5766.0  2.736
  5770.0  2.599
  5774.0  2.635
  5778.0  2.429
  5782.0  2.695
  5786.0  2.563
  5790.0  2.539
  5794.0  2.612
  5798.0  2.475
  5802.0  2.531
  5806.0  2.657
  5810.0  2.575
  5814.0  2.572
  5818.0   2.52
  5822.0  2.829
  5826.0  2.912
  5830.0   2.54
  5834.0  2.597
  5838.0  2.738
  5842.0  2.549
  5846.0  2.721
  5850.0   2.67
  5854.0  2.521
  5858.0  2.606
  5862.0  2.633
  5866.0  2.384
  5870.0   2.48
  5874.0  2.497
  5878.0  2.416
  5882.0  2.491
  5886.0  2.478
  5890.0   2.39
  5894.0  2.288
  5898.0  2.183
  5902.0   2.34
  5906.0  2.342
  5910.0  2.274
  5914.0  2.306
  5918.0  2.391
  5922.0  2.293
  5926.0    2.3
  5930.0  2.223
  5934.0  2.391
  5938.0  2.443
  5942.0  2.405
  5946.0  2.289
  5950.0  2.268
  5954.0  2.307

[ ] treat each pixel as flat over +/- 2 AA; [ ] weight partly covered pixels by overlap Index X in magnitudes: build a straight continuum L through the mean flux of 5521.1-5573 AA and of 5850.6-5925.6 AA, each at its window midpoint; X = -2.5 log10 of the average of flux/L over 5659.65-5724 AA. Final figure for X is -0.03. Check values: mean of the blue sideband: 2.58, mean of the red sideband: 2.41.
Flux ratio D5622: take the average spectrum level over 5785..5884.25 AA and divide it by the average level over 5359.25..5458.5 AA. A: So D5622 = 0.90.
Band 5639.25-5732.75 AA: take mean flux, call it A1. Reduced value 2.57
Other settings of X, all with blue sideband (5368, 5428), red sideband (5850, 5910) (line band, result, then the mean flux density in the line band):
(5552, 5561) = 0.075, 2.56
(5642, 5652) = 0.109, 2.4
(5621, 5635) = 0.032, 2.6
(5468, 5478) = 0.032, 2.74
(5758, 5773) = -0.044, 2.65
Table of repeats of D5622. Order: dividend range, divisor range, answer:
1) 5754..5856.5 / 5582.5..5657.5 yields 1.05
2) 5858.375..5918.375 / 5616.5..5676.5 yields 0.95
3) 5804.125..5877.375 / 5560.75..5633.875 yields 1.04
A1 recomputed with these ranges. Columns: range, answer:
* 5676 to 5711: 2.58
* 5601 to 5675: 2.52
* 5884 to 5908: 2.34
